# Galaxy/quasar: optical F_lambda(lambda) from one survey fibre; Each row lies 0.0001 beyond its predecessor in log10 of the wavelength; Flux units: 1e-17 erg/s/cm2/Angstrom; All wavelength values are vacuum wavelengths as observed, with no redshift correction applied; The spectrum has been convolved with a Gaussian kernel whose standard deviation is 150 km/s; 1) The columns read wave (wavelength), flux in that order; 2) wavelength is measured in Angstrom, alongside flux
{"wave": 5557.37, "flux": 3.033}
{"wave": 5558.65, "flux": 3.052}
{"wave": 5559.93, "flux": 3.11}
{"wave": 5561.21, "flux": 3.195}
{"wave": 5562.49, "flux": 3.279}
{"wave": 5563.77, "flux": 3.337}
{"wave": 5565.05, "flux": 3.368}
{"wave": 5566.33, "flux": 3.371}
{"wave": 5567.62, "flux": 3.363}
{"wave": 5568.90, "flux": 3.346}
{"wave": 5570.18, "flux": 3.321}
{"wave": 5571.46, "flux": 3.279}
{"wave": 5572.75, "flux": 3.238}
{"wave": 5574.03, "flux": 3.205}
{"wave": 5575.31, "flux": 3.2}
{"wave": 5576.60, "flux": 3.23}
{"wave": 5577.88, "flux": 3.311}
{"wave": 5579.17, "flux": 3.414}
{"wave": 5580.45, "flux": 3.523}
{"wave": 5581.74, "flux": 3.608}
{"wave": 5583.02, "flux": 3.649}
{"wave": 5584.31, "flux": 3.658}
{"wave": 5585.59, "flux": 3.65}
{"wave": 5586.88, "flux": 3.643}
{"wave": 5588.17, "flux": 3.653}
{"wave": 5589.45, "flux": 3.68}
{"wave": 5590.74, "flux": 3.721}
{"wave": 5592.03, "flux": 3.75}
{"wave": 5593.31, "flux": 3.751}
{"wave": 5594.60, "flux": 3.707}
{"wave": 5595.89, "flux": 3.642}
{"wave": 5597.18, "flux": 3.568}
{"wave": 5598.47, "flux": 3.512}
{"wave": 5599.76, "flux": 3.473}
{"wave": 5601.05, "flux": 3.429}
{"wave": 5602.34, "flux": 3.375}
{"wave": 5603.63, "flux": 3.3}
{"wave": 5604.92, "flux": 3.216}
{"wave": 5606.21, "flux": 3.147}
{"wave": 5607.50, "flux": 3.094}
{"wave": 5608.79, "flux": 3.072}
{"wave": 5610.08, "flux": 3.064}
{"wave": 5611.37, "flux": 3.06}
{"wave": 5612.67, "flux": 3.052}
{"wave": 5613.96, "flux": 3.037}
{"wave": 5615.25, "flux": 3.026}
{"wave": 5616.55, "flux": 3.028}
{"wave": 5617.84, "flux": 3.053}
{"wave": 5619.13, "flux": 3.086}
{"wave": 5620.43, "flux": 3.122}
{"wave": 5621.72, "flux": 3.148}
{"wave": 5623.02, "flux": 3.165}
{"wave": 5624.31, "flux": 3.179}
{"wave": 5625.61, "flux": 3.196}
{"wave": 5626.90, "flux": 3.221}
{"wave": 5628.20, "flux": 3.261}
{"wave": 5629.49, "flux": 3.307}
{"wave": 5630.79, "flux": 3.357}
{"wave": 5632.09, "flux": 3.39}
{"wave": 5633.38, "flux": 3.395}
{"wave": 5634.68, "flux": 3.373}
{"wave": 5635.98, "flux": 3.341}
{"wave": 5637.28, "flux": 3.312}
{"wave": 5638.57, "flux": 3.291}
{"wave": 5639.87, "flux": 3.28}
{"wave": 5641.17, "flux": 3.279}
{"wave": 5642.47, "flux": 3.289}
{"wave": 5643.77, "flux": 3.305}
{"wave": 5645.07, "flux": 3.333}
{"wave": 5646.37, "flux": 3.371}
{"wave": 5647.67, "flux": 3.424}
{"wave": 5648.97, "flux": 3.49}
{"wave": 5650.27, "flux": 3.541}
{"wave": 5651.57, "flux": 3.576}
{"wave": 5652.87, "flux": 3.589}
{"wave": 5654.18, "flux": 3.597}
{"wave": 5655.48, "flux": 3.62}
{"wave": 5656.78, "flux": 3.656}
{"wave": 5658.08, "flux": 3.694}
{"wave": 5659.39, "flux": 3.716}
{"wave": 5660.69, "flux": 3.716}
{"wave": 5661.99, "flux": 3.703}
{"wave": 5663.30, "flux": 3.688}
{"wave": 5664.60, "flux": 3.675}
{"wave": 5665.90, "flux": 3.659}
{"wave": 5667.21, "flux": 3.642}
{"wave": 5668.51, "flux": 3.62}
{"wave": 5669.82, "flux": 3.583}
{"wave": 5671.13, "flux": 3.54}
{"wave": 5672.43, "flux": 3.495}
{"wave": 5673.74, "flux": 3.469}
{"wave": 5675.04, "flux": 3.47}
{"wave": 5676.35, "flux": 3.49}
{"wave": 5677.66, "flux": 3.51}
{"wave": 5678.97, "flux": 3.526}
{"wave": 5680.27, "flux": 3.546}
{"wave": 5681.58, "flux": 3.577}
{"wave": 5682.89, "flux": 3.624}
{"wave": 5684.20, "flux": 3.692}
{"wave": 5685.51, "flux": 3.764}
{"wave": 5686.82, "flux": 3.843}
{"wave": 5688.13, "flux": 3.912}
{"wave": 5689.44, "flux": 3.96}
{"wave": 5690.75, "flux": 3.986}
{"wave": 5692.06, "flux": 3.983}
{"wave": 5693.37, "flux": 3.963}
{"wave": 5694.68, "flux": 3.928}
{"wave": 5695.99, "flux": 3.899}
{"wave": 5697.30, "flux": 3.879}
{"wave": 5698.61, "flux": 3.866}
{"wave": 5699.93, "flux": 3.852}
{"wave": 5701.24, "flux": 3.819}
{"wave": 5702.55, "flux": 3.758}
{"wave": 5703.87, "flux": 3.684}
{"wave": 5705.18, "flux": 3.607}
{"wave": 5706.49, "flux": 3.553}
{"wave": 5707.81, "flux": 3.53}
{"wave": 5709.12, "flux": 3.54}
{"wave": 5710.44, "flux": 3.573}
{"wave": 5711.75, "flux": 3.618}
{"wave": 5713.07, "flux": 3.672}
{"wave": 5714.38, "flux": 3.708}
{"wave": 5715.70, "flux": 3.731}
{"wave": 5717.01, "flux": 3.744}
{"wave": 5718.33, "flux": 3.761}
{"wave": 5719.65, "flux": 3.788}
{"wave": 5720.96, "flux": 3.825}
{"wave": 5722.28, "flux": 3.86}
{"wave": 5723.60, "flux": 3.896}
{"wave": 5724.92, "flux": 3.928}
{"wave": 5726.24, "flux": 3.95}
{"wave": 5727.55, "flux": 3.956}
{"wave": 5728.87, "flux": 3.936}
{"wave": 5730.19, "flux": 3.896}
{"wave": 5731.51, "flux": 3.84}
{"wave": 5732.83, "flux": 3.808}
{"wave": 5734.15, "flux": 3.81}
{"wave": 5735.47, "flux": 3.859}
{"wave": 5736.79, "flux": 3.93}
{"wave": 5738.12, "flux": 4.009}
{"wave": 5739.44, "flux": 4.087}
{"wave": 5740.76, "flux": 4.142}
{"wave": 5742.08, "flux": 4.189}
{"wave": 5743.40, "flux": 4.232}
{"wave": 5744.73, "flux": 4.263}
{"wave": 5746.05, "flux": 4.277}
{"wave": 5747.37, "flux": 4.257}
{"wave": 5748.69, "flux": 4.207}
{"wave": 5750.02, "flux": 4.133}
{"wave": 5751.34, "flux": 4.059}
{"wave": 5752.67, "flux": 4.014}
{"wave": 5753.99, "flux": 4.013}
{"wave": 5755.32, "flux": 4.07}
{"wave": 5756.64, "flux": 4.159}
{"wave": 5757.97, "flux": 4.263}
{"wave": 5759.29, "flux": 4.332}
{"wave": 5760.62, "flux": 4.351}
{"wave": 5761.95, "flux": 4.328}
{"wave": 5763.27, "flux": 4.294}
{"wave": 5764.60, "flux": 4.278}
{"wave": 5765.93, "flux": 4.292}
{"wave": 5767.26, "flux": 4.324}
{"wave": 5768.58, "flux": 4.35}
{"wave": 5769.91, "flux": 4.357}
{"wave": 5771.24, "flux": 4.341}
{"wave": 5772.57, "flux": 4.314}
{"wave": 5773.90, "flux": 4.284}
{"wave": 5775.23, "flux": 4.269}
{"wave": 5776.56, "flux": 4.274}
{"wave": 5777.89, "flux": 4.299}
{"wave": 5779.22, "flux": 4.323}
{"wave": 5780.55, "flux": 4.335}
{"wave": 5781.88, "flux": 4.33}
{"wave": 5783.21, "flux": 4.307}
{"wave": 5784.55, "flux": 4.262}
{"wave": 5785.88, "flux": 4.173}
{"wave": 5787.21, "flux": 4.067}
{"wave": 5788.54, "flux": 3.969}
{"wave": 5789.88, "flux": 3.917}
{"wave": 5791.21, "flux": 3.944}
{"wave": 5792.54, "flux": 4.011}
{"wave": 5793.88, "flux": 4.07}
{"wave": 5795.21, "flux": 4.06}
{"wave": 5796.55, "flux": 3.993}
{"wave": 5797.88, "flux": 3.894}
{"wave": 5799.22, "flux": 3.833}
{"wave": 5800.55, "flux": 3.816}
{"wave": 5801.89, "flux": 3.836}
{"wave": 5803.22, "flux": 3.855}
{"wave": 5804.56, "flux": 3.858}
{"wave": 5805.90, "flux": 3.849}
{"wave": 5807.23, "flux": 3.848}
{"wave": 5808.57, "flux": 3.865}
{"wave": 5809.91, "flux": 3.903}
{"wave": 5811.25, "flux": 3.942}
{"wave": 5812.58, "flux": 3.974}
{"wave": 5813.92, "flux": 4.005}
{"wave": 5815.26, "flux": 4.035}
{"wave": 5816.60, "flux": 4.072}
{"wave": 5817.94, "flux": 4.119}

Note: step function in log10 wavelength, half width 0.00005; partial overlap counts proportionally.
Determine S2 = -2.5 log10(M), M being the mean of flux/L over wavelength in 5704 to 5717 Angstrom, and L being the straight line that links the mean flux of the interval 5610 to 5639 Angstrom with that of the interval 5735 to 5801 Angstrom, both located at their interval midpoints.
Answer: 0.044 mag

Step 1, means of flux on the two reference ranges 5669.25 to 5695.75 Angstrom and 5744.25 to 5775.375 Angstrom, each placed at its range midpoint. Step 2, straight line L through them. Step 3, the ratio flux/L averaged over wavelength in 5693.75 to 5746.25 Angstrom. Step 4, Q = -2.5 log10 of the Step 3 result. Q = 0.03 mag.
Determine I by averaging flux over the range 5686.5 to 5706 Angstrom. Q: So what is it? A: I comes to 3.86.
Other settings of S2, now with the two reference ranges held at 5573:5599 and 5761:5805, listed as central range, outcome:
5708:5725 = 0.06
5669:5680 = 0.09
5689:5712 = 0.03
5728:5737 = 0.04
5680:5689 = 0.04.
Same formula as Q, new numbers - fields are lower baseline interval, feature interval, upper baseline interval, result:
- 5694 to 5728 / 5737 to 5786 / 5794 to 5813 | -0.106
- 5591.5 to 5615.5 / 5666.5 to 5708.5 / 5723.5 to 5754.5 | 0.018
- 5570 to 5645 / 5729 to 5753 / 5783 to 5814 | -0.077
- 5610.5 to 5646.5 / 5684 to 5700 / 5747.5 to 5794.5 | -0.067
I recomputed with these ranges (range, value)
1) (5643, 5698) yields 3.65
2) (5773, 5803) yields 4.1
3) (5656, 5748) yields 3.79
